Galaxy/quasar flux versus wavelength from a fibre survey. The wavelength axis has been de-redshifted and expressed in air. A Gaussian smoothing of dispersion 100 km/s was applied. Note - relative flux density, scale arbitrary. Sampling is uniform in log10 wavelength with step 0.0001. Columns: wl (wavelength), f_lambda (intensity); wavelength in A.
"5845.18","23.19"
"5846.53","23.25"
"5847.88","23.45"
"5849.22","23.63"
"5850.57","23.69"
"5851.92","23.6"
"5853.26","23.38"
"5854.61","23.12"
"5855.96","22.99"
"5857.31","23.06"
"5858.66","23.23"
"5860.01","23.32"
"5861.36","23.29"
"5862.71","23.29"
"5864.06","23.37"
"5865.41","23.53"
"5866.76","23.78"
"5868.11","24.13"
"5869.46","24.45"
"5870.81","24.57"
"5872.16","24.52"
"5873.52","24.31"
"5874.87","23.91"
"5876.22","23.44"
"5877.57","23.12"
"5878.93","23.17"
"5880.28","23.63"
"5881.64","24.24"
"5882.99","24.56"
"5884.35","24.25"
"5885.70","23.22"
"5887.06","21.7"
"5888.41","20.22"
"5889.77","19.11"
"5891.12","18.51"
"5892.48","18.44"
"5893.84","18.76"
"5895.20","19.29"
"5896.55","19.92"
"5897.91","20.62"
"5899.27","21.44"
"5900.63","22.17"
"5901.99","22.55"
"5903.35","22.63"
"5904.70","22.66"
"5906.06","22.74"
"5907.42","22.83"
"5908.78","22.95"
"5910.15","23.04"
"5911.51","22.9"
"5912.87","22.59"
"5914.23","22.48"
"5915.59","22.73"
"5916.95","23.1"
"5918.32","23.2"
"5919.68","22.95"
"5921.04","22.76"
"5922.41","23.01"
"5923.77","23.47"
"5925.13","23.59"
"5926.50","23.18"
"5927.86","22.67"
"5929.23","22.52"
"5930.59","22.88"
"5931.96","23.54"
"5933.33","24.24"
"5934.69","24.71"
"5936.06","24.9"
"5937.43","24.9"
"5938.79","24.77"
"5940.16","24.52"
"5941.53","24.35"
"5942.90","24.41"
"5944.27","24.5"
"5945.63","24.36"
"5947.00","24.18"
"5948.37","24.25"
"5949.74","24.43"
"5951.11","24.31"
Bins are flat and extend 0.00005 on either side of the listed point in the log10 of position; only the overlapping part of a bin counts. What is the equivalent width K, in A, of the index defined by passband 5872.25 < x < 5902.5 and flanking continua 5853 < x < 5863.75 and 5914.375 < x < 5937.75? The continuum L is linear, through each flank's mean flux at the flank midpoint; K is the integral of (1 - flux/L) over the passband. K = 1.8 A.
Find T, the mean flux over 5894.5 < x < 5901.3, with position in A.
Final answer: 20.7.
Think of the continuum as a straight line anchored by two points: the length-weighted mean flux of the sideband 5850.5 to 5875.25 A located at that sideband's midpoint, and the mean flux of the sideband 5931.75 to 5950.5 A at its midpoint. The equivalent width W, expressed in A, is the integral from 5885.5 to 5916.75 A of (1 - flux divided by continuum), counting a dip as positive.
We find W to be 3.37 A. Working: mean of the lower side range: 23.7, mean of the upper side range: 24.5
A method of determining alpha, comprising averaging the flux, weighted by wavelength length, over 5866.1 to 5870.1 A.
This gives 24.1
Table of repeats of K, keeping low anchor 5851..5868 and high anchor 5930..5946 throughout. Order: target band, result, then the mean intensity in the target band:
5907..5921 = 0.68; 22.9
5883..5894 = 1.33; 20.8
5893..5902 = 1.26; 20.5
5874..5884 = -0.06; 23.8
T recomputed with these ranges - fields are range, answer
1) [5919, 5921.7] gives 22.9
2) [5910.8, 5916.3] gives 22.7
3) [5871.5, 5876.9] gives 24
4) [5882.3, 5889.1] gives 22.8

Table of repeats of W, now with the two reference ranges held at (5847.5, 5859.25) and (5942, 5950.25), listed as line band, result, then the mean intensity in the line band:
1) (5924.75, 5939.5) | 0.2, 23.8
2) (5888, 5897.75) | 1.9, 19.2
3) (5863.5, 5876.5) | -0.3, 24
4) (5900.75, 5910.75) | 0.5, 22.7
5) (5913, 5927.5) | 0.6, 23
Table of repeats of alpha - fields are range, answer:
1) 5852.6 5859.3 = 23.1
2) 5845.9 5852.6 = 23.5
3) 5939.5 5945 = 24.5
